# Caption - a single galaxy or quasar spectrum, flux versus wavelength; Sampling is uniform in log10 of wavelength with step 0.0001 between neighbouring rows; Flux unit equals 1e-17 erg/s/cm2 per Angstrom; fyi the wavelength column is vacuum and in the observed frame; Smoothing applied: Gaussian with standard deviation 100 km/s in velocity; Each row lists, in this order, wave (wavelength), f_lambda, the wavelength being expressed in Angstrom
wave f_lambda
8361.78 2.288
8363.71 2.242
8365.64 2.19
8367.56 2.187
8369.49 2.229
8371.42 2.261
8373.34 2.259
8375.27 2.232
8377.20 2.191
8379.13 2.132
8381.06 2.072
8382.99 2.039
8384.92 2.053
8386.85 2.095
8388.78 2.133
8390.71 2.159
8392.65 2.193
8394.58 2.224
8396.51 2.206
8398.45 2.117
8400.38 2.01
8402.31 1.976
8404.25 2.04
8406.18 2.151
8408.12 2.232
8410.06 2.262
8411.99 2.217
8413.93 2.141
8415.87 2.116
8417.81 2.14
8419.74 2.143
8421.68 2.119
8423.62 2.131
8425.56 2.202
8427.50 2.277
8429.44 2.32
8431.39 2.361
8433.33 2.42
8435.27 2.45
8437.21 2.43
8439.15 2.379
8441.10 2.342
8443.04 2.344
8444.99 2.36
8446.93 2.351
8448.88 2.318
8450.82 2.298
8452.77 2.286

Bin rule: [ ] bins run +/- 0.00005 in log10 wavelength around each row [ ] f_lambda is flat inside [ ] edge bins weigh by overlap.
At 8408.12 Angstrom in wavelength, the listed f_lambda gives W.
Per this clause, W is 2.232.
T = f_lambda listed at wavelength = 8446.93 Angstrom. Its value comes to 2.351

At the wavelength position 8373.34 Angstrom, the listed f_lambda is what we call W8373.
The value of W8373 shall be 2.259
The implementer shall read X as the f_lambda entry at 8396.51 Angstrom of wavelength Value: 2.206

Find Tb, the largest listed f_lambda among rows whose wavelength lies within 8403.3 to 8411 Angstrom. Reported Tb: 2.262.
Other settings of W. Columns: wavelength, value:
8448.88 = 2.318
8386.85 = 2.095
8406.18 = 2.151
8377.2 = 2.191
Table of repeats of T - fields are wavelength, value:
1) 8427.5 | 2.277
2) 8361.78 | 2.288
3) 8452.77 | 2.286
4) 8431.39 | 2.361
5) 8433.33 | 2.42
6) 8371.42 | 2.261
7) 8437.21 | 2.43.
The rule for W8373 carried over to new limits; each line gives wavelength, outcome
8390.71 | 2.159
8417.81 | 2.14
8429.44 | 2.32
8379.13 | 2.132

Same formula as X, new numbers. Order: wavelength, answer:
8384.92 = 2.053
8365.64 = 2.19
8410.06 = 2.262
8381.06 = 2.072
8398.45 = 2.117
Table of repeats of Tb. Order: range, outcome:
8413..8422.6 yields 2.143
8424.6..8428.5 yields 2.277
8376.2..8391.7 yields 2.191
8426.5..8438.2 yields 2.45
